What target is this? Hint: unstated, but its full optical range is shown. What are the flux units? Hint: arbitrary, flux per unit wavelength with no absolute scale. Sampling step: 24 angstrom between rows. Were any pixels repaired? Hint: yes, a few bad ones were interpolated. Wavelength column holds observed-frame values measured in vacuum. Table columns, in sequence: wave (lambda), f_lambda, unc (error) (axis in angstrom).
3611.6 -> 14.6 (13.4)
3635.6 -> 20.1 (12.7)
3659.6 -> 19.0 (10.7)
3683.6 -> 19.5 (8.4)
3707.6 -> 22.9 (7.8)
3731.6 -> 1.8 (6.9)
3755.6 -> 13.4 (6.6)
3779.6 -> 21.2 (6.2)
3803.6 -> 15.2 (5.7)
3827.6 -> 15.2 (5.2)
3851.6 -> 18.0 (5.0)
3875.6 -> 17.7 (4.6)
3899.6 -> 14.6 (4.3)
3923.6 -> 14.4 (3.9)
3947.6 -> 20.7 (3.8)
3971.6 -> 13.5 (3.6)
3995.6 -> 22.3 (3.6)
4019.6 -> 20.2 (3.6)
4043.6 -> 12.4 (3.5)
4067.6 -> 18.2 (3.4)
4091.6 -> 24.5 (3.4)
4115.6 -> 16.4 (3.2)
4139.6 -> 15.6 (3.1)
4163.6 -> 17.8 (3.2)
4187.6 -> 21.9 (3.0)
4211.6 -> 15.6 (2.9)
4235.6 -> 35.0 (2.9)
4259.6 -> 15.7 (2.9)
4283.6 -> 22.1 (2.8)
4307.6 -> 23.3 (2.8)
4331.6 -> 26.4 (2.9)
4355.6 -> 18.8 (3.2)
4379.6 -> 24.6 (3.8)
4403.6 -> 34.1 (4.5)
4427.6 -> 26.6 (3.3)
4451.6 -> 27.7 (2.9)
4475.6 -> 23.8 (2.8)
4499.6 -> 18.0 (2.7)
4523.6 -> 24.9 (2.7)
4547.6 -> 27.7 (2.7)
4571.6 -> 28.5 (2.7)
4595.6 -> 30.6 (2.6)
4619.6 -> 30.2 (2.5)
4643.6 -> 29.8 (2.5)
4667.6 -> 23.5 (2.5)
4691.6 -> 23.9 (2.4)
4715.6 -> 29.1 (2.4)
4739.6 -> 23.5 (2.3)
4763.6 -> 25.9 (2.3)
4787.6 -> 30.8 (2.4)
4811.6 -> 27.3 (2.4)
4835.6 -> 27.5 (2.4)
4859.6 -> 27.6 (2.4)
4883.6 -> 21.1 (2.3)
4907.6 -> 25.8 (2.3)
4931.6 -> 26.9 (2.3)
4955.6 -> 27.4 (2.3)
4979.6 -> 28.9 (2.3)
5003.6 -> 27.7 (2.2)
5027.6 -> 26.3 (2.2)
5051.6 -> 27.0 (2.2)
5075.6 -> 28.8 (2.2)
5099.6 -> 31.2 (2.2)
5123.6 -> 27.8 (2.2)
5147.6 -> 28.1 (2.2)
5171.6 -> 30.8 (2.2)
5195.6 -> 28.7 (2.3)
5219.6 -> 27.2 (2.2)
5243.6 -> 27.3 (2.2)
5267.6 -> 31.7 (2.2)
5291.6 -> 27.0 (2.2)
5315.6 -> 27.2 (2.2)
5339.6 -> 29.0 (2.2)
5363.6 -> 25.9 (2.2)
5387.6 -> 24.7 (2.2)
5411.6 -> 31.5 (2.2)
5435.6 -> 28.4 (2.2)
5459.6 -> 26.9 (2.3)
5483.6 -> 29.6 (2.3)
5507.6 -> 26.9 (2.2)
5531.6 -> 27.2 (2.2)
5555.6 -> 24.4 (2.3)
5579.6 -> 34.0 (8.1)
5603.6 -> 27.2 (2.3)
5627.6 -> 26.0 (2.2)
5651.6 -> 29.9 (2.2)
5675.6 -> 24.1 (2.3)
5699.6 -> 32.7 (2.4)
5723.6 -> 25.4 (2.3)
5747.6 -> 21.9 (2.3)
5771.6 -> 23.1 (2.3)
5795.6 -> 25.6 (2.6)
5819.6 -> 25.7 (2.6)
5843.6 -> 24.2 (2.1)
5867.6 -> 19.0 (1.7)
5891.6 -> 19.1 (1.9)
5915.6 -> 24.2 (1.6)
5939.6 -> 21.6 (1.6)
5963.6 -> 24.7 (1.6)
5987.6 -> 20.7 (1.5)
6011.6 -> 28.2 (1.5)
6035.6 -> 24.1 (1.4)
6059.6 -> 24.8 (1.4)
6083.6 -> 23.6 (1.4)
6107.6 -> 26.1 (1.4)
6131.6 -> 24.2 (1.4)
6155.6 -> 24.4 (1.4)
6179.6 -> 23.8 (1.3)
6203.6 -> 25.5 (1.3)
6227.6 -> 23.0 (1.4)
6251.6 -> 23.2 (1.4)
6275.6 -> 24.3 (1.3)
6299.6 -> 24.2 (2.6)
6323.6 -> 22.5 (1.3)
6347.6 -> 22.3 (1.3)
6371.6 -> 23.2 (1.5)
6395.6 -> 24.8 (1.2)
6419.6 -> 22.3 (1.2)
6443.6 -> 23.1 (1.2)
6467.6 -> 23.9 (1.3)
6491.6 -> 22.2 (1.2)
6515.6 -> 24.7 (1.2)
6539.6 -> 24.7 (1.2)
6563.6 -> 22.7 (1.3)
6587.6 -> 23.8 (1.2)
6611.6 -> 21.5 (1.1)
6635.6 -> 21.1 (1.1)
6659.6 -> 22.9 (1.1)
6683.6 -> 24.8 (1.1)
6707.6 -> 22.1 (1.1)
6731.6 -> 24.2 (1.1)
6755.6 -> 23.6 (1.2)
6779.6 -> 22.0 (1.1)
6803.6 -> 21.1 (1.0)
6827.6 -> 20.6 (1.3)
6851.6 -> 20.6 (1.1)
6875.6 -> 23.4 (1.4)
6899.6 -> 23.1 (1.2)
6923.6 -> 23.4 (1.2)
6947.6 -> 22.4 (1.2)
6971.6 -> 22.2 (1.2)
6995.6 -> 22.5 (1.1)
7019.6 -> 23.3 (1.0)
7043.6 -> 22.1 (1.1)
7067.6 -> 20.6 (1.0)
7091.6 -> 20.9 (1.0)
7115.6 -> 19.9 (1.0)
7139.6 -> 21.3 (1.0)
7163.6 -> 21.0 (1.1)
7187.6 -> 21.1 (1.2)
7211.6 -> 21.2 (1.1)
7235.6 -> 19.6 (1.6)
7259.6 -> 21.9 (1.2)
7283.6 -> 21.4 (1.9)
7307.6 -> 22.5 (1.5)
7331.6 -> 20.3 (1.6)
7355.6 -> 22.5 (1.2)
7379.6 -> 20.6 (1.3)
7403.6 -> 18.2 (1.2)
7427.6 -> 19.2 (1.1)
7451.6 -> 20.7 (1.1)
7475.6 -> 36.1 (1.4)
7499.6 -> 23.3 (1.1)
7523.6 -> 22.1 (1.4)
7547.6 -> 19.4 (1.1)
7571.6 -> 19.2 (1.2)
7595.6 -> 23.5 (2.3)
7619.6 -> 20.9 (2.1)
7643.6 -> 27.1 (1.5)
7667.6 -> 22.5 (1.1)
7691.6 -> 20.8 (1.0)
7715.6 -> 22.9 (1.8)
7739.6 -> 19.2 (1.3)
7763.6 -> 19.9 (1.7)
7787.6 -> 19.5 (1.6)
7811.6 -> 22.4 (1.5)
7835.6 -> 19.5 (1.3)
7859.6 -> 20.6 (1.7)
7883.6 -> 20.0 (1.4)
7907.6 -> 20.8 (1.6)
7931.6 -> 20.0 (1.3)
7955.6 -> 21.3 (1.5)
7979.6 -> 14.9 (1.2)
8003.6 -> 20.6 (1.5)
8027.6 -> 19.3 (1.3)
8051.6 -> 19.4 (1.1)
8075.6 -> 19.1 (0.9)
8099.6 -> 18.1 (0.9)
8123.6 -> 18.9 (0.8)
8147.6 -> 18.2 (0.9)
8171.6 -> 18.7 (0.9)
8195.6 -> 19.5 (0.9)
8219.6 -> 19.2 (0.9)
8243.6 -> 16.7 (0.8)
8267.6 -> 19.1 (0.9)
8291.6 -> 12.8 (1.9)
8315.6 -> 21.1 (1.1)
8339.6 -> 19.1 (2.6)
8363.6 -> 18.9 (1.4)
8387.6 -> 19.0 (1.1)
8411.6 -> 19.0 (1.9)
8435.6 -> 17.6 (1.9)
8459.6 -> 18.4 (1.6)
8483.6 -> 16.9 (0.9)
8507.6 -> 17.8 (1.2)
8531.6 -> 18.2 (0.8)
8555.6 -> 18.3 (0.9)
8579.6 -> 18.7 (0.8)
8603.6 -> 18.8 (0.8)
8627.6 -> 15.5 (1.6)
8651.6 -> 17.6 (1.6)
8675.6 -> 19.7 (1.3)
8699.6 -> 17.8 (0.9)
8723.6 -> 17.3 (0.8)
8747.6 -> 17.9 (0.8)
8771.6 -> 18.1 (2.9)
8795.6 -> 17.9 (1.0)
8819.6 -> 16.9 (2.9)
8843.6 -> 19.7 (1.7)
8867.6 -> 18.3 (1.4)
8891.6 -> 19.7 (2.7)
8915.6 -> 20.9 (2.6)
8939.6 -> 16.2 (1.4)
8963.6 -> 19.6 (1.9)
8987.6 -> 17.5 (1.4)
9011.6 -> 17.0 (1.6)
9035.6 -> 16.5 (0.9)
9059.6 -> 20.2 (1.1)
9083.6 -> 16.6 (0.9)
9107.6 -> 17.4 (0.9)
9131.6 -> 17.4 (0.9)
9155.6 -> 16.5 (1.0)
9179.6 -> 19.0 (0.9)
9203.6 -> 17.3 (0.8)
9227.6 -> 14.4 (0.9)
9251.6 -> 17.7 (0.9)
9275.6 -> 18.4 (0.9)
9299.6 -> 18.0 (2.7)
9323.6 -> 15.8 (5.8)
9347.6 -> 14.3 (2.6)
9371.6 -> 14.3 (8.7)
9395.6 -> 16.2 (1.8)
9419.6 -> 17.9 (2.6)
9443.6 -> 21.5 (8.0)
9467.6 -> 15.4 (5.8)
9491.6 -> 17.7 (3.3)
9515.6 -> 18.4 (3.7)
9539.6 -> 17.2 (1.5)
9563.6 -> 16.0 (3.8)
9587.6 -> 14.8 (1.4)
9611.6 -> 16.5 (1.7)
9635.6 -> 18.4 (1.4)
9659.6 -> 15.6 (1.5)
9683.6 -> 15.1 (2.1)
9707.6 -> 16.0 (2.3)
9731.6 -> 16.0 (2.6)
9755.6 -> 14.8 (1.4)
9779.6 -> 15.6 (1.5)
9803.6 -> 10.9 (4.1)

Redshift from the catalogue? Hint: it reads 0.14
